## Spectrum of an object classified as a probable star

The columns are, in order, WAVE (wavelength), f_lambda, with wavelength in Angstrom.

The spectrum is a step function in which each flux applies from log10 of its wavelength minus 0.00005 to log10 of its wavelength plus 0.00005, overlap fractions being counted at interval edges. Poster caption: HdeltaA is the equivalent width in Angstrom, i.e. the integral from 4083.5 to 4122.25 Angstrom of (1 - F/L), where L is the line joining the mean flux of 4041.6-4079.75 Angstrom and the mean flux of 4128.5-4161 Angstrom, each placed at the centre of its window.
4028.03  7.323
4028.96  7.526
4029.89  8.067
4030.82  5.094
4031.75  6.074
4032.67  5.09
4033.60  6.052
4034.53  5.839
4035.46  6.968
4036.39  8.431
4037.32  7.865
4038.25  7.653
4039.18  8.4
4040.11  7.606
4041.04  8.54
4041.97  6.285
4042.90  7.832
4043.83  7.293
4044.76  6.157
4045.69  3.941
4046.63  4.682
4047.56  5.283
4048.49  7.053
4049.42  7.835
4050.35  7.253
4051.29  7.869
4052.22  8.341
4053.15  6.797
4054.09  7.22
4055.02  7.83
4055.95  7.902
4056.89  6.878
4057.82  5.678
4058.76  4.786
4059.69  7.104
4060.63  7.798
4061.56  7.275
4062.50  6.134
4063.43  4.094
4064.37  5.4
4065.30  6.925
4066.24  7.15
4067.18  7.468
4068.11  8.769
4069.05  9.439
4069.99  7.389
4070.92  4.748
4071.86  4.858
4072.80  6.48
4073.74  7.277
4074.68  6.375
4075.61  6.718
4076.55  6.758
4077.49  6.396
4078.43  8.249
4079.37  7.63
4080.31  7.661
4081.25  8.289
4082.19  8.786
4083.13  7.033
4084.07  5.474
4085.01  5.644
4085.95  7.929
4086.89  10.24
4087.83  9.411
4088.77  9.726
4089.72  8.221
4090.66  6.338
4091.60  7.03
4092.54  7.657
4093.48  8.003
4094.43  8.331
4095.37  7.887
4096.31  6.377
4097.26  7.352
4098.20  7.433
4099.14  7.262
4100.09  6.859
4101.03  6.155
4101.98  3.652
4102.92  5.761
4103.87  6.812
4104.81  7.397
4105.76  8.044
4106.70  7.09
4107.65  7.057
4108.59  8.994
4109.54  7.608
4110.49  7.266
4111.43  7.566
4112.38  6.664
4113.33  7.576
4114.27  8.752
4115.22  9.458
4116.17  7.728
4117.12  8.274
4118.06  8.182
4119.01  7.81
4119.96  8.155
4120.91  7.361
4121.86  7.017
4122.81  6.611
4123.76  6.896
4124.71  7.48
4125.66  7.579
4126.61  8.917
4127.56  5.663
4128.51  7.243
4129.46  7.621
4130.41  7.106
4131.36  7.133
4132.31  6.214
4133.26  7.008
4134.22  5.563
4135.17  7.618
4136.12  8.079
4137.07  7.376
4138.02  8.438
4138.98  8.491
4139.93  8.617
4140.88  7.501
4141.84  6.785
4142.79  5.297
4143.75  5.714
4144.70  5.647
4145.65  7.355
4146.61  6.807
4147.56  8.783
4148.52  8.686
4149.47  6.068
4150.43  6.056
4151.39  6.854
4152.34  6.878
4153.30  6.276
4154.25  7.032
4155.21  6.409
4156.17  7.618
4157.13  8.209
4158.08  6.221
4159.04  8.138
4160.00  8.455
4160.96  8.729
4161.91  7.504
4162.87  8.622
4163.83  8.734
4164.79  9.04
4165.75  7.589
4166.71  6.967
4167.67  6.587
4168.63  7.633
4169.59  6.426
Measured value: -2.9 Angstrom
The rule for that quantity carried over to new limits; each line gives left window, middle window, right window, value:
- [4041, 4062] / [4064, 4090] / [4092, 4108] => -1.7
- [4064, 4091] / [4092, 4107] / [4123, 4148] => 0.6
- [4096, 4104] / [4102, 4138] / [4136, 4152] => -3.4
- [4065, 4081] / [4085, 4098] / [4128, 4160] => -1.5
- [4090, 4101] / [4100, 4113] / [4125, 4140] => 0.7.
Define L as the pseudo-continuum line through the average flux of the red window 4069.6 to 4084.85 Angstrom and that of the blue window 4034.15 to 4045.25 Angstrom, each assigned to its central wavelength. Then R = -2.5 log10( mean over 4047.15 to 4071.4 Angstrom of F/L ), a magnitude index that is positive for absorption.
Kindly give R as 0.03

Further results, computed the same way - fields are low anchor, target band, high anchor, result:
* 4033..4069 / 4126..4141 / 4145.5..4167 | -0.002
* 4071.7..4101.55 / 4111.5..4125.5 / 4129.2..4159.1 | -0.069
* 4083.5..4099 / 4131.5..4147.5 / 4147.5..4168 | 0.070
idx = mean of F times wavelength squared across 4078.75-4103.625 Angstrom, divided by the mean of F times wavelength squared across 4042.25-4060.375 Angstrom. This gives 1.1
